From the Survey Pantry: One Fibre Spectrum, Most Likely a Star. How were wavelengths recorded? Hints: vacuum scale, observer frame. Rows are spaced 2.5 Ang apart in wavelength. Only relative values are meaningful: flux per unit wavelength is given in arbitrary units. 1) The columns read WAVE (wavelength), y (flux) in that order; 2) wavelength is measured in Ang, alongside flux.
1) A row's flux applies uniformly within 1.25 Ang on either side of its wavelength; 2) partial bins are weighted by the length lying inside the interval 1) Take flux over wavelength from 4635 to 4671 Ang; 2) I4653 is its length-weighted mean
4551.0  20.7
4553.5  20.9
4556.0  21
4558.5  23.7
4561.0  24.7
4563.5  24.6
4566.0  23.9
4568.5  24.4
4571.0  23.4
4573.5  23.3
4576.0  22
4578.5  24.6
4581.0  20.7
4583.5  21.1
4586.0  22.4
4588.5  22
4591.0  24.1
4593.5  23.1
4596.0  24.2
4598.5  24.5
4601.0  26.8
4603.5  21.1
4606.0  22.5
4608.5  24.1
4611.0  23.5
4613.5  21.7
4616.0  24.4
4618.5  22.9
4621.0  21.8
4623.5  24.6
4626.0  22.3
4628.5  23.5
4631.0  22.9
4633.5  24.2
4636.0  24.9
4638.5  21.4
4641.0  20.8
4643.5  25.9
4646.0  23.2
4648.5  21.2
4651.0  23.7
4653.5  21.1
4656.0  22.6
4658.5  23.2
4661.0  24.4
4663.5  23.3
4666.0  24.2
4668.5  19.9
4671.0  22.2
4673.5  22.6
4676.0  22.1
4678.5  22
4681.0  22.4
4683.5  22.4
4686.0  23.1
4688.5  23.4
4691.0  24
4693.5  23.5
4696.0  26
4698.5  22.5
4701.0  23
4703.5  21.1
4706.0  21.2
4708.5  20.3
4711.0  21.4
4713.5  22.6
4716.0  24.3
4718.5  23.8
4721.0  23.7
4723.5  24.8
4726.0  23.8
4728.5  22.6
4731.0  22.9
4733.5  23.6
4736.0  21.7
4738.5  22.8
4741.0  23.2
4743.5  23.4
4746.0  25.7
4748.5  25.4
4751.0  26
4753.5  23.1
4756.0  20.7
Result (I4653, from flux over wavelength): 22.8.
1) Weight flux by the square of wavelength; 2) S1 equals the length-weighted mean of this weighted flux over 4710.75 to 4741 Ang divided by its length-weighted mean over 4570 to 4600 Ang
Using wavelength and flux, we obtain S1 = 1.1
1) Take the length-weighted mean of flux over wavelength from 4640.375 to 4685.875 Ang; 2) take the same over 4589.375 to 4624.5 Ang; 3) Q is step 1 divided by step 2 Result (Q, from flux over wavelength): 0.96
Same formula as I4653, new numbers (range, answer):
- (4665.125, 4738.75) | 22.8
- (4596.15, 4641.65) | 23.3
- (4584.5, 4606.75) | 23.4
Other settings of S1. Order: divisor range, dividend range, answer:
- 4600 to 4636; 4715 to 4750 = 1.07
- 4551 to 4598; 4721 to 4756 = 1.11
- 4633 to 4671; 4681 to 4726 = 1.03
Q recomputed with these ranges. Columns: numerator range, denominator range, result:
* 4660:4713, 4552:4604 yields 0.98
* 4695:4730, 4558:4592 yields 0.99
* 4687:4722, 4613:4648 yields 0.99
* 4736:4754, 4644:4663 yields 1.05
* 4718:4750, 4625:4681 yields 1.04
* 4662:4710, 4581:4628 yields 0.98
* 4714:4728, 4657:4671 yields 1.04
